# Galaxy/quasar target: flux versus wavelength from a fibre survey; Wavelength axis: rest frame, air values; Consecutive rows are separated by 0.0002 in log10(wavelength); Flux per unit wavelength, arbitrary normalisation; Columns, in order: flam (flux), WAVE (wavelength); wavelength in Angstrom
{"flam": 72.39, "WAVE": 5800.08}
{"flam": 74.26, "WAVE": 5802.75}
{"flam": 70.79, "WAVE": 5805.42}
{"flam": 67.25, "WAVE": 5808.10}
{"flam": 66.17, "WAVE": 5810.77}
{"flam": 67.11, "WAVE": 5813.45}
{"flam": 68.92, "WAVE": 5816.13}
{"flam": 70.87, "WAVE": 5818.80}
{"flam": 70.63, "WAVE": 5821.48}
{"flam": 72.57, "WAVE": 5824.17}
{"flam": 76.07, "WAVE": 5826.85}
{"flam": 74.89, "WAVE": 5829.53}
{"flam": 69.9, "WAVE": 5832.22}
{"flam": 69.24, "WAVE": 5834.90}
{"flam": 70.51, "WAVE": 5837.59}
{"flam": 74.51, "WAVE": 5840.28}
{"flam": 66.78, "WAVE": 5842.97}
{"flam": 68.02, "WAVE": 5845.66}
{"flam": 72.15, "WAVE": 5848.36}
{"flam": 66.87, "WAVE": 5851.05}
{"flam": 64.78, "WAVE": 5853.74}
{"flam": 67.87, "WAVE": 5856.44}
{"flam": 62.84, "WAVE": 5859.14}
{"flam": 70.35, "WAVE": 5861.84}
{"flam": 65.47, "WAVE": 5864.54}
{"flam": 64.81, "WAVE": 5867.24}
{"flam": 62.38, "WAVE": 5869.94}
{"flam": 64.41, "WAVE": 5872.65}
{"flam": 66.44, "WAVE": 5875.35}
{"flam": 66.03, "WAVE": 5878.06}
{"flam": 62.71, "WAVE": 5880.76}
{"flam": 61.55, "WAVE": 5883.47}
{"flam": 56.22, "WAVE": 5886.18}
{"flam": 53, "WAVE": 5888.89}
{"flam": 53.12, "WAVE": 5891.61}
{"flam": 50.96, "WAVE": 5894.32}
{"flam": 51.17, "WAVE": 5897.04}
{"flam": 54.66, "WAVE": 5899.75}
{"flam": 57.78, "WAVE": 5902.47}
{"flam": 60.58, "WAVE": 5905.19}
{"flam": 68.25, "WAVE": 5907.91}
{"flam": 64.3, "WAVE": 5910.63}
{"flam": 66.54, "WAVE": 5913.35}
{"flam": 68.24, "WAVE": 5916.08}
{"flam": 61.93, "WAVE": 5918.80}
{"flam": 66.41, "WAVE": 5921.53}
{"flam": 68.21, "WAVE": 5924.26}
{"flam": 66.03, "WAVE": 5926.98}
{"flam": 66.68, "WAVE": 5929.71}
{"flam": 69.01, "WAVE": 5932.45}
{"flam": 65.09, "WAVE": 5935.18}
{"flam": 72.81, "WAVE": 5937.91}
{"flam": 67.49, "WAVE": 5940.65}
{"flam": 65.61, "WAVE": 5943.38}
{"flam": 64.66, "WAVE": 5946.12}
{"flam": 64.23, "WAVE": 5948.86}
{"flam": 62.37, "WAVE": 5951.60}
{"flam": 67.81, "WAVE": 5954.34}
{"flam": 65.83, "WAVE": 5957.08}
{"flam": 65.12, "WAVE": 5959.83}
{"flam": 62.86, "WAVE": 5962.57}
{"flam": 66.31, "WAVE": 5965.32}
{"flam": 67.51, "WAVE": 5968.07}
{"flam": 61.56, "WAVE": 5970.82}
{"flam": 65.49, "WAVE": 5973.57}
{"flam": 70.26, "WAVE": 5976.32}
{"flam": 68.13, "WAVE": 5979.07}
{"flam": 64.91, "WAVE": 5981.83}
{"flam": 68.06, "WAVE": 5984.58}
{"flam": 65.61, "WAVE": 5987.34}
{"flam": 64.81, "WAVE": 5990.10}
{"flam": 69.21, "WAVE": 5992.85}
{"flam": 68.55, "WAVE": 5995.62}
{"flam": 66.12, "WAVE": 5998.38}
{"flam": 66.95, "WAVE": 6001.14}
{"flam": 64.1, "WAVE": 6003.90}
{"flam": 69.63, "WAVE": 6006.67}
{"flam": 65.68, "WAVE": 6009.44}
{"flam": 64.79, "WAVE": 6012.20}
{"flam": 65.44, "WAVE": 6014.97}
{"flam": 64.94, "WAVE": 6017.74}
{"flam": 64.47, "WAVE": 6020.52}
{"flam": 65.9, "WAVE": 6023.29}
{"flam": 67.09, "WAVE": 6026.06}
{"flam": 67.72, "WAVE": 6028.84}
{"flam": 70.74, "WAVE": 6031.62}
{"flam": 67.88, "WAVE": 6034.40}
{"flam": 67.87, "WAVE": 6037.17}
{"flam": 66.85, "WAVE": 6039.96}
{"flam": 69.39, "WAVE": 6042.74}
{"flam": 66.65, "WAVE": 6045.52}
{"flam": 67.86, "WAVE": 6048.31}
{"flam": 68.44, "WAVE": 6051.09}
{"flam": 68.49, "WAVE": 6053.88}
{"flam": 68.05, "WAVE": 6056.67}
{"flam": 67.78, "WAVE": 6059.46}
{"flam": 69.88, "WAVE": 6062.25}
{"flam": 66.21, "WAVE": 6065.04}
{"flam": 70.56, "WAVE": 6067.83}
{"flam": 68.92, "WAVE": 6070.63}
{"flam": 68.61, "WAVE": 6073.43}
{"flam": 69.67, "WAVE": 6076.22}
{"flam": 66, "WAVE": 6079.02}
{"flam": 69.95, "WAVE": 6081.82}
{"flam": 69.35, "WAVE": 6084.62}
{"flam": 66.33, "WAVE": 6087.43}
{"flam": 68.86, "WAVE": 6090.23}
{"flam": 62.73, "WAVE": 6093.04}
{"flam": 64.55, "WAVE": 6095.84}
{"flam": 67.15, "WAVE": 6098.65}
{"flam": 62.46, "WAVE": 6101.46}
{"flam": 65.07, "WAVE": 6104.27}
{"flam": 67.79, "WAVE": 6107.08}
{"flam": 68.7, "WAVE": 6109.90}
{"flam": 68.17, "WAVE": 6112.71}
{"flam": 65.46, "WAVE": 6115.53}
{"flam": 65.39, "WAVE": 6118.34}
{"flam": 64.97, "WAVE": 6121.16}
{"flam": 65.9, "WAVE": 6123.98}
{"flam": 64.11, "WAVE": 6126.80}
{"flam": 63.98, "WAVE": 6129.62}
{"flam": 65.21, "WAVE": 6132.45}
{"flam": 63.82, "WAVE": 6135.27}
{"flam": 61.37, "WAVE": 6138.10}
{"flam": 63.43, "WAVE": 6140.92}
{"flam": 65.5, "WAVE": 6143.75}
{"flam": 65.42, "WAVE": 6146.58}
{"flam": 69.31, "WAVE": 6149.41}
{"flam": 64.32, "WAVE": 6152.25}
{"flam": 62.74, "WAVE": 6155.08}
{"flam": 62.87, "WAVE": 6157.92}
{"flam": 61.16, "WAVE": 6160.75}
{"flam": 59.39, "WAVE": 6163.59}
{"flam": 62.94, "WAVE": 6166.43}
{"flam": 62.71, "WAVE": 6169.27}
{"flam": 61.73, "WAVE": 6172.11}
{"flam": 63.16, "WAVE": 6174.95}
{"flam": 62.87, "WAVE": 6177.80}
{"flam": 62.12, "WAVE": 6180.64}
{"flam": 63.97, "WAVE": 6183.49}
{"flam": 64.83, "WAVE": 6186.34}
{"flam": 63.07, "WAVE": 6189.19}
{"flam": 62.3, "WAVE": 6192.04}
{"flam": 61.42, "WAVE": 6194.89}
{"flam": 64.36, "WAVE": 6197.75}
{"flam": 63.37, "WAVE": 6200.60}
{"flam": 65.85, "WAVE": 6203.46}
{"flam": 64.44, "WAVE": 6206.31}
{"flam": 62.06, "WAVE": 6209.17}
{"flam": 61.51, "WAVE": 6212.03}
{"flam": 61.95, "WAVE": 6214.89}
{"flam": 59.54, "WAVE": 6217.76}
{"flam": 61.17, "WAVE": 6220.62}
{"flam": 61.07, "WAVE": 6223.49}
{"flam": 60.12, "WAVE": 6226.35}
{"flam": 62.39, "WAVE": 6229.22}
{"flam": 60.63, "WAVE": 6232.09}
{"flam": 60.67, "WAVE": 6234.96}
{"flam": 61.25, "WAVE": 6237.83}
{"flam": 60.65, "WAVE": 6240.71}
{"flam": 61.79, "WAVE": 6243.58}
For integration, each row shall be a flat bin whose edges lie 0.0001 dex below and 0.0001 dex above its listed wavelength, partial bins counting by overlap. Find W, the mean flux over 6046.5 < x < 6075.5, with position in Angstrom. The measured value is 68.5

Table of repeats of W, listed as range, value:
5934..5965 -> 65.8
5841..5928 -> 63.2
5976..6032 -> 66.7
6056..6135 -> 66.8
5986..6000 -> 66.9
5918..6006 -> 66.3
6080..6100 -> 67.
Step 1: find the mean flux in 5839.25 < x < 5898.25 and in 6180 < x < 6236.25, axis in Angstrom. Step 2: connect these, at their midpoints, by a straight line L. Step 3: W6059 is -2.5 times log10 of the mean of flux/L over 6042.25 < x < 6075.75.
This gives -0.094 mag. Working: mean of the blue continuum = 63.2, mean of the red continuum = 62.3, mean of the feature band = 68.4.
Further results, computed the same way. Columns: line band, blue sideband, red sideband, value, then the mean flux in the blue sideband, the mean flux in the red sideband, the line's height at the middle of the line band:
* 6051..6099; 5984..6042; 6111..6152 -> -0.031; 66.8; 65.2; 65.9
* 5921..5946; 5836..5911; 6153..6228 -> -0.073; 63.1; 62.4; 63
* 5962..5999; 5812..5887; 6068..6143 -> 0.008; 67.7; 66.1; 66.9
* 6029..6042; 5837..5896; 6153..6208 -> -0.081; 64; 62.9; 63.4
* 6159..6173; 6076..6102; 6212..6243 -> 0.033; 66.7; 61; 63.5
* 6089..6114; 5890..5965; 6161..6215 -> -0.051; 63.6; 62.8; 63.1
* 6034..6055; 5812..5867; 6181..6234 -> -0.039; 69.4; 62.4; 65.5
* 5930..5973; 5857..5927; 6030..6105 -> -0.032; 62.1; 67.7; 64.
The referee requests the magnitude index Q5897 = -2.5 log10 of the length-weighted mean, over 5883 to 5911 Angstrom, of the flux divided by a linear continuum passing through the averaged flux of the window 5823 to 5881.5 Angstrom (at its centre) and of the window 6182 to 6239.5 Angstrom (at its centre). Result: 0.18 mag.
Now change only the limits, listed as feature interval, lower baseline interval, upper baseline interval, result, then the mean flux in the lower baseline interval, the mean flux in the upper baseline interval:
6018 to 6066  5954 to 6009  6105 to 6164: -0.03 mag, 66.4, 64.8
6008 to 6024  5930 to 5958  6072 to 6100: 0.03 mag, 66.5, 67.3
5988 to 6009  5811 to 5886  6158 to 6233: -0.02 mag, 67.9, 62.3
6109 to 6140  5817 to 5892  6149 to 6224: -0.03 mag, 66.8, 62.7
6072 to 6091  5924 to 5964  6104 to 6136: -0.04 mag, 66.2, 65.8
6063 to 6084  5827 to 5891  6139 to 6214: -0.07 mag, 66.2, 63.3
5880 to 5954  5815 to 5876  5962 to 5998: 0.08 mag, 68.8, 66.5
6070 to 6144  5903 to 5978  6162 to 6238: -0.04 mag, 65.9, 62.3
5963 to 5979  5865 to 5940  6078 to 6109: -0.04 mag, 62.7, 66.4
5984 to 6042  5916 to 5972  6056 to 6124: 0.00 mag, 66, 67.2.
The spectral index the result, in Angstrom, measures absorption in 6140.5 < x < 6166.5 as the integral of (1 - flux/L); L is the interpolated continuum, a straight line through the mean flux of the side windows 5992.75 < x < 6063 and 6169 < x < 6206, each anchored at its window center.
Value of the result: 0.15 Angstrom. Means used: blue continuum 67.3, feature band 63.7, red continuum 63.3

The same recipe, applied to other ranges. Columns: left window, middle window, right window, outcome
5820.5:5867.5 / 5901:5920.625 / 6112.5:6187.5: 1.23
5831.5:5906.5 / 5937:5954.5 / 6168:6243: -0.85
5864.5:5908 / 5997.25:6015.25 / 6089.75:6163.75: -1.14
